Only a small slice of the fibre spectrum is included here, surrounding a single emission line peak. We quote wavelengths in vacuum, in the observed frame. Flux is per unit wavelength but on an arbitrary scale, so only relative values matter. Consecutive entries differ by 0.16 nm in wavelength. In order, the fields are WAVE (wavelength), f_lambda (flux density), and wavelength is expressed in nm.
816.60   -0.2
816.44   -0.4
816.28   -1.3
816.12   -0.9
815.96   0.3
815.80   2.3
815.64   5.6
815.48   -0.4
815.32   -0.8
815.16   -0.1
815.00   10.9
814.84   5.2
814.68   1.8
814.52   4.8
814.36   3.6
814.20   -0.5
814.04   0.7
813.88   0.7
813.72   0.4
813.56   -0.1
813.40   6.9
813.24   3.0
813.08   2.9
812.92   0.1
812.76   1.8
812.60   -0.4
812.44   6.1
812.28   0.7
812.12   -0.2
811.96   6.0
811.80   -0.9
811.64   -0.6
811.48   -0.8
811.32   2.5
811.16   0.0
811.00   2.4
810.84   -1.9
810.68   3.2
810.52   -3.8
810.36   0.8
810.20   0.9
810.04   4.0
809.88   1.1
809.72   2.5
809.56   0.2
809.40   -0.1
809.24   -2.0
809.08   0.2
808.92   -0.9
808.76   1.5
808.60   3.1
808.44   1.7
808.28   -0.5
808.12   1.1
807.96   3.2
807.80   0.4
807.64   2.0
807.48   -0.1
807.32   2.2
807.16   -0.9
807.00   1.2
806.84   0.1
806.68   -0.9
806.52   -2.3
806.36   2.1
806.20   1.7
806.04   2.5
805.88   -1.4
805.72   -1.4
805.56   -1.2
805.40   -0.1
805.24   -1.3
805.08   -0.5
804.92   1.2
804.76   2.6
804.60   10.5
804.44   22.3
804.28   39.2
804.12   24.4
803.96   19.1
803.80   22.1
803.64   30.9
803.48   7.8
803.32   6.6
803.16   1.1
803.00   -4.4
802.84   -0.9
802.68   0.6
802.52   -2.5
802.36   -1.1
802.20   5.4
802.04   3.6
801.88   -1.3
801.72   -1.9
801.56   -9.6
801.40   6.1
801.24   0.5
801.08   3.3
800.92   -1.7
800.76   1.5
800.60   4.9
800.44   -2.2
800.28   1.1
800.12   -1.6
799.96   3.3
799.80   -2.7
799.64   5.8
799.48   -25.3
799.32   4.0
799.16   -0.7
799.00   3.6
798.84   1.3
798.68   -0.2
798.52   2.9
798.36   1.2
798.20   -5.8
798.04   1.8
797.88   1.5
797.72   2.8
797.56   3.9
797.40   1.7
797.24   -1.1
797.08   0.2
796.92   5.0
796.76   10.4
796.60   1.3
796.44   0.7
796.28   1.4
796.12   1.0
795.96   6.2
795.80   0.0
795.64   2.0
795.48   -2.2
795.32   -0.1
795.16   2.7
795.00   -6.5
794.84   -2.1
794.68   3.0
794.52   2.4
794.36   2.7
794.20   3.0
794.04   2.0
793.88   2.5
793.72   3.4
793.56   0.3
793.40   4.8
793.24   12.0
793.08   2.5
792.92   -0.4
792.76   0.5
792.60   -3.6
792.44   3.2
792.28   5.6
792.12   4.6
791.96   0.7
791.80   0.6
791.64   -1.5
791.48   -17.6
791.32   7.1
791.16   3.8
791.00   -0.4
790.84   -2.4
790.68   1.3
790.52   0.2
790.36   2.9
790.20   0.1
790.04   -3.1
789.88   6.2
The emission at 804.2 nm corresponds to [O II] 3727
